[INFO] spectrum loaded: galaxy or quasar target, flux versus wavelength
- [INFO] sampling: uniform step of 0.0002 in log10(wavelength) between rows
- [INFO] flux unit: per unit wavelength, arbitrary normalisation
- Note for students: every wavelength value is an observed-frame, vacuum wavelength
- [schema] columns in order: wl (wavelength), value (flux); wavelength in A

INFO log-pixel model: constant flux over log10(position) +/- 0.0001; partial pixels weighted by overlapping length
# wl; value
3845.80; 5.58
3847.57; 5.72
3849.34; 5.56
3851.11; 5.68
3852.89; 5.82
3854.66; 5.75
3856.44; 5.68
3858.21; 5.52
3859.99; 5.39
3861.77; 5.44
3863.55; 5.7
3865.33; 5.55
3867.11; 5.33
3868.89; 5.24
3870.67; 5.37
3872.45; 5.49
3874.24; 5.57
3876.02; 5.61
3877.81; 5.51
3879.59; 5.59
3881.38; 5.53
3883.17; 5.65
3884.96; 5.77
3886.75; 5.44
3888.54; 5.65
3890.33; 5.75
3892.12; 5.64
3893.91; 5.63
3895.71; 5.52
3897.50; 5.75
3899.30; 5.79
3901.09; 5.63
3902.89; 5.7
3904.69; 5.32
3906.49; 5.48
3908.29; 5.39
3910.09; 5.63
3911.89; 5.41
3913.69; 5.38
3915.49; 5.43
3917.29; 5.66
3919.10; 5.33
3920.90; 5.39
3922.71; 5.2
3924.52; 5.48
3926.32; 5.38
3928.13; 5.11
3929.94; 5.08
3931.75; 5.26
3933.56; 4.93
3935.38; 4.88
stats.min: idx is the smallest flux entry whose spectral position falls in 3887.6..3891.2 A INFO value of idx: 5.65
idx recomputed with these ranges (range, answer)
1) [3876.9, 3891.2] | 5.44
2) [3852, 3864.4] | 5.39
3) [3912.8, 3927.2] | 5.2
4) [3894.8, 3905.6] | 5.32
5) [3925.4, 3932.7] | 5.08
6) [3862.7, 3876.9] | 5.24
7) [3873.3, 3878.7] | 5.51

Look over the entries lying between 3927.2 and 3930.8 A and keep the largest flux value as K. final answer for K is 5.11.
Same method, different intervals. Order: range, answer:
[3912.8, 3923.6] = 5.66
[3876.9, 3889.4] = 5.77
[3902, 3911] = 5.7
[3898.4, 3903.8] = 5.79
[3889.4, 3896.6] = 5.75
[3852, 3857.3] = 5.82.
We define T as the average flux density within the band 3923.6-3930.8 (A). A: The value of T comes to 5.27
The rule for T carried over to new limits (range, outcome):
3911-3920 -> 5.45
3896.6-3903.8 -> 5.72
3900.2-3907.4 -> 5.53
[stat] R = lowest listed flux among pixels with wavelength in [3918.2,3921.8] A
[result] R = 5.33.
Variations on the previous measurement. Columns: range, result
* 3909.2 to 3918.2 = 5.38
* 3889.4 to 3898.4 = 5.52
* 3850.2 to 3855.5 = 5.68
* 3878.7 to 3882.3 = 5.53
